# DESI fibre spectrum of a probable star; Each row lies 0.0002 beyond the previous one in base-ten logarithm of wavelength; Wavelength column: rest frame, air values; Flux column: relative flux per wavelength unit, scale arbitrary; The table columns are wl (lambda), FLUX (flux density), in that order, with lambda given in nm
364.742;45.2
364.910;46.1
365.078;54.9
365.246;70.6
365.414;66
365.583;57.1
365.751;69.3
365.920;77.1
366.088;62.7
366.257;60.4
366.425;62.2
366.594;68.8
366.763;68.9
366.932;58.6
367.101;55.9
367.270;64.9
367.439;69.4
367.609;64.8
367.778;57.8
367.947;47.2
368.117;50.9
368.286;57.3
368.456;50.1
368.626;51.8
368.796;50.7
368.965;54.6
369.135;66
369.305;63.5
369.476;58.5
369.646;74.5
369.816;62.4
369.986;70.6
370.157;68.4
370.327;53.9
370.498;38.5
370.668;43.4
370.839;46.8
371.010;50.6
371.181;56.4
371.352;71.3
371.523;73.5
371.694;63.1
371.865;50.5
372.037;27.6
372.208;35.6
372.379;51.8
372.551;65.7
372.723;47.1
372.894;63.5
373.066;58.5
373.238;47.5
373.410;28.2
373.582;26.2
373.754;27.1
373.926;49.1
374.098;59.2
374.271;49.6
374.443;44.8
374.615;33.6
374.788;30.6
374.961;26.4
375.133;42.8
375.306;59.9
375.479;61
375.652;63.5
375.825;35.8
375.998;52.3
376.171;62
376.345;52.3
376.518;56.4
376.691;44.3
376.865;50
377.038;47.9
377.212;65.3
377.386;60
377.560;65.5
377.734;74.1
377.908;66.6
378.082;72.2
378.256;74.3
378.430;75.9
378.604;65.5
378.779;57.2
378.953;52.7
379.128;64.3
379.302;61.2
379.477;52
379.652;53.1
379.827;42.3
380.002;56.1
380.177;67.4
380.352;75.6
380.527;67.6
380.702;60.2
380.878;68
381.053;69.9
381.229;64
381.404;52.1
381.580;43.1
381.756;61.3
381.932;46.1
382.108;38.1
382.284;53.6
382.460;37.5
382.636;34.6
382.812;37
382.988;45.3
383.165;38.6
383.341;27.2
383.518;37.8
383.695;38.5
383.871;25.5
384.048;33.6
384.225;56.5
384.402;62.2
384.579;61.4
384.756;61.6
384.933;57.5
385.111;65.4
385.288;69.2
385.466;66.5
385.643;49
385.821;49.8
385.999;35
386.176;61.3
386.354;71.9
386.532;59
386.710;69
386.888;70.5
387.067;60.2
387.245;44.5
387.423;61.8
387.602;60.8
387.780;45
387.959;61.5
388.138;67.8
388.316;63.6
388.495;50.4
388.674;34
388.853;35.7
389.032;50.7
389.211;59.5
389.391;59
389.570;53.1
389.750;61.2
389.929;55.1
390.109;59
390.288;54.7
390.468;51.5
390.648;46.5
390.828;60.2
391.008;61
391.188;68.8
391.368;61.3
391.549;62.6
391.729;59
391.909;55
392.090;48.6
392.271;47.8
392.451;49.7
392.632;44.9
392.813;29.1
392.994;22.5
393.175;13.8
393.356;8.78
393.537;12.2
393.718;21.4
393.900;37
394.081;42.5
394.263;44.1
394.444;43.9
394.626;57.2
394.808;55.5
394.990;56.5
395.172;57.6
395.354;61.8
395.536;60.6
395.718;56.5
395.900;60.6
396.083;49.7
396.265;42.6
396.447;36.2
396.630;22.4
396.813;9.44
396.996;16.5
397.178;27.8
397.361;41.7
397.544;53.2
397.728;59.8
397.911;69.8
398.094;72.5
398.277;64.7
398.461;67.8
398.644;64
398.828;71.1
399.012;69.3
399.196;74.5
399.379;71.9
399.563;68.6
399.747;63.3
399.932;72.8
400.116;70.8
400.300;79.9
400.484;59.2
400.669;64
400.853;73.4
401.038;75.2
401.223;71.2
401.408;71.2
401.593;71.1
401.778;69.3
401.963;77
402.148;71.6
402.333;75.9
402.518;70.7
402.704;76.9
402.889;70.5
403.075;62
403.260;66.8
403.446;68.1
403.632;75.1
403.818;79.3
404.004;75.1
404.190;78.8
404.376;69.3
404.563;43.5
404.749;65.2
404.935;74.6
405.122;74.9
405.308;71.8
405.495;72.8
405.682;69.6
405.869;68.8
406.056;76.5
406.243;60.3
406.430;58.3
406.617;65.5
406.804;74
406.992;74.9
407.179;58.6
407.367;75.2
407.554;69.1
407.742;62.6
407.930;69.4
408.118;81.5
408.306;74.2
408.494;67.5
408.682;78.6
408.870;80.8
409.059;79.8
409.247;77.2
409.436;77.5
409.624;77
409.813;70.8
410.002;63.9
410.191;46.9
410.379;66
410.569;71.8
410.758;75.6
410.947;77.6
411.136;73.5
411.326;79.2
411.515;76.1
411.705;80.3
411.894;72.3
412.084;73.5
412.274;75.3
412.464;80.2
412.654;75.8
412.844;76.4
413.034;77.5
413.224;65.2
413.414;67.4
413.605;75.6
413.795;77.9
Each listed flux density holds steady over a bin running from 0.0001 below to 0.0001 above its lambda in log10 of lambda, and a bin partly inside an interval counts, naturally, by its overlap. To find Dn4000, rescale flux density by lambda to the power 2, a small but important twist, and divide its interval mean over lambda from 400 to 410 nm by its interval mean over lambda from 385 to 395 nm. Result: 1.51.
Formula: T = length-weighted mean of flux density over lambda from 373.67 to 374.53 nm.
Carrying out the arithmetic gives 46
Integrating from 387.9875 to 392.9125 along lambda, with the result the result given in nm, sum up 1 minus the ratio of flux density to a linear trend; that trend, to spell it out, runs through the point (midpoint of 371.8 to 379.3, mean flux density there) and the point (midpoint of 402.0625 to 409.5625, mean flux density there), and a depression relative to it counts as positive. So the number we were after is 0.63 nm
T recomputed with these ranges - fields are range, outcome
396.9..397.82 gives 39.7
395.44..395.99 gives 59.3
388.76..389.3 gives 48.6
